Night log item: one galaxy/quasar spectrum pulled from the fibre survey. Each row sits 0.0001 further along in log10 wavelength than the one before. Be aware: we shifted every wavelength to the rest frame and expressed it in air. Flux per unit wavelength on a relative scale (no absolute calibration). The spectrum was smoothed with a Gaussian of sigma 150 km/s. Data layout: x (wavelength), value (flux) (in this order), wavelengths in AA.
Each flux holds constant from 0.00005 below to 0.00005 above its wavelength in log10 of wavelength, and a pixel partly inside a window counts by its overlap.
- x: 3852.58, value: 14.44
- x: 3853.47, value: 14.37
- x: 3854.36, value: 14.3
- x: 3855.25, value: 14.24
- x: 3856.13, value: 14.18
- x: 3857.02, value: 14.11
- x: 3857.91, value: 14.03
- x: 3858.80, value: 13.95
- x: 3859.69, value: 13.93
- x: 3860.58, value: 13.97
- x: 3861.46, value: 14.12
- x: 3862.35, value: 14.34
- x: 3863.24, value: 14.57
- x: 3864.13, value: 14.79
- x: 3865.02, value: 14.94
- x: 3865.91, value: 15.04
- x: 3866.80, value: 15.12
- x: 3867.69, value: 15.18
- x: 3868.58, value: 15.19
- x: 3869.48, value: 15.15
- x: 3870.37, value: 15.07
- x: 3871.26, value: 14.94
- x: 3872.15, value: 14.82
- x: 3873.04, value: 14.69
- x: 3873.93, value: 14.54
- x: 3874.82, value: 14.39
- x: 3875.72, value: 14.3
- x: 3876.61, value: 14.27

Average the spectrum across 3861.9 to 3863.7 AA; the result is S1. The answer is 14.4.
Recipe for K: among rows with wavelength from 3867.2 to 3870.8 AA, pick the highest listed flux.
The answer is 15.19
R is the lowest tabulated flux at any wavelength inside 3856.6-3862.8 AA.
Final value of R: 13.93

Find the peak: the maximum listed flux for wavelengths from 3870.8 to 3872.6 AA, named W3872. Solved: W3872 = 14.94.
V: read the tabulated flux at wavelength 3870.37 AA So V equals 15.07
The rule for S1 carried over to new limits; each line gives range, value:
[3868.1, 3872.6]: 15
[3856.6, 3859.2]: 14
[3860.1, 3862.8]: 14.2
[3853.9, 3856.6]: 14.2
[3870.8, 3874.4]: 14.8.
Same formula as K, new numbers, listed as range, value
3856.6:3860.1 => 14.11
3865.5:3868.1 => 15.18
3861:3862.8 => 14.34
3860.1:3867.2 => 15.12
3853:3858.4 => 14.37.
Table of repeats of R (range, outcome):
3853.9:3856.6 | 14.18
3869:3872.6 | 14.82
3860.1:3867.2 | 13.97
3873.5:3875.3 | 14.39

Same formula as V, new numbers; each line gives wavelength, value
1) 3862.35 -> 14.34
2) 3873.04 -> 14.69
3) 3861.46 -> 14.12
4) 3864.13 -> 14.79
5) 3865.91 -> 15.04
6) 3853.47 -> 14.37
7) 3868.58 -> 15.19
